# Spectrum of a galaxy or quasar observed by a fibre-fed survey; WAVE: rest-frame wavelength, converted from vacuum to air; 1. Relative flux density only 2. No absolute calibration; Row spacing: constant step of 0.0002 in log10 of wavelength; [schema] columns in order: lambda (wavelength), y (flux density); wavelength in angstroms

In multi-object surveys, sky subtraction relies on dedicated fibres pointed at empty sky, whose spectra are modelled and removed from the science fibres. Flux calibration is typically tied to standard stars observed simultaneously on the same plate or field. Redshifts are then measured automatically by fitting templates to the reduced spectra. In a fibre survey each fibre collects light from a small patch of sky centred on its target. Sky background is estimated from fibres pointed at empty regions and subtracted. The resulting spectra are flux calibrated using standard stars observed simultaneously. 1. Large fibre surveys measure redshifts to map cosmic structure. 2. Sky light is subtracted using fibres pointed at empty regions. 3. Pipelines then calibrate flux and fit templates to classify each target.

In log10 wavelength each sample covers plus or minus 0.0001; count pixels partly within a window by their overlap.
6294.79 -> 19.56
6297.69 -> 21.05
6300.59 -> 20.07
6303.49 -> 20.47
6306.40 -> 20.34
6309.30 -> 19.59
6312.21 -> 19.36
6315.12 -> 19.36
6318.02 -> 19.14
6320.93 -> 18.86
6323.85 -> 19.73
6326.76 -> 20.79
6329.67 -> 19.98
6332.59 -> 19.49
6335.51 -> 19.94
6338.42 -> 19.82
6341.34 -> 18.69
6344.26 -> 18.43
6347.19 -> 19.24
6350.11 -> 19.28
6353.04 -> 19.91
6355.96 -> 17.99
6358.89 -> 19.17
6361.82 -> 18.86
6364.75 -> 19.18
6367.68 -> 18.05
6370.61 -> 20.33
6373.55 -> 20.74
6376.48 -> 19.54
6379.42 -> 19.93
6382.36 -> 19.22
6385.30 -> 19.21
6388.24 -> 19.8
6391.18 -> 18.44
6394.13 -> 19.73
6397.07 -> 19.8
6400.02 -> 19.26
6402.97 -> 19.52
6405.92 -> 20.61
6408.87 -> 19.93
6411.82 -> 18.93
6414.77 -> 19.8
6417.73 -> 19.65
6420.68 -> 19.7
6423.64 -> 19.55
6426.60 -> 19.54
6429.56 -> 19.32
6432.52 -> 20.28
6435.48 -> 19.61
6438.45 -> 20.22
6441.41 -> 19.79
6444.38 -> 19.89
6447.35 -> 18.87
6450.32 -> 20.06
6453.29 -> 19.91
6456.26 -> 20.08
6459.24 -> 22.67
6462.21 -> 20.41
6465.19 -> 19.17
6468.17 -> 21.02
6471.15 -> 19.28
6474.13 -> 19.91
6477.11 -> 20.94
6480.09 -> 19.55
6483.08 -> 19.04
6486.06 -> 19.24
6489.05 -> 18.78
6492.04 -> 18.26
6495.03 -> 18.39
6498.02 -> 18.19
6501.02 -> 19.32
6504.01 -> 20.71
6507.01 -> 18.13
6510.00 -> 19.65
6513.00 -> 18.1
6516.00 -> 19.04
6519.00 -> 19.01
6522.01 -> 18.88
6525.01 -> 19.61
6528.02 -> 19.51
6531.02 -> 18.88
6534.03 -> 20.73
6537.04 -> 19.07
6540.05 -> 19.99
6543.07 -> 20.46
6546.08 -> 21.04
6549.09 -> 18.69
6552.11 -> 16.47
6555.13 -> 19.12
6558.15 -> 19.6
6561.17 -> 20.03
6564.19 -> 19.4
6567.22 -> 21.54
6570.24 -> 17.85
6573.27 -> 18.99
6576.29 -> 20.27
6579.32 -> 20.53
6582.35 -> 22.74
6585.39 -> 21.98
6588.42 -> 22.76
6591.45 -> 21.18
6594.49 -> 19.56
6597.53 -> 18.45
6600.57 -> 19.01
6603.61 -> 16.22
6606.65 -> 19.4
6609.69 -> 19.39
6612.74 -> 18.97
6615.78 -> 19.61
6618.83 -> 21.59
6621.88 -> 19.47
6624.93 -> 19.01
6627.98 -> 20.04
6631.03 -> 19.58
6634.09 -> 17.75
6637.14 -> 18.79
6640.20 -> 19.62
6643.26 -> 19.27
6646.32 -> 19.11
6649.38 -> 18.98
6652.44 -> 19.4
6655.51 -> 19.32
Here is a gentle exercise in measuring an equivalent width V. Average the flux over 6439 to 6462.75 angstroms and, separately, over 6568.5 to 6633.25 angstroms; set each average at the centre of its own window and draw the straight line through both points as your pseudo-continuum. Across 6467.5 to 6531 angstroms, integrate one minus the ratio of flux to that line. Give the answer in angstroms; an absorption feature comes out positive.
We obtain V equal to 2.7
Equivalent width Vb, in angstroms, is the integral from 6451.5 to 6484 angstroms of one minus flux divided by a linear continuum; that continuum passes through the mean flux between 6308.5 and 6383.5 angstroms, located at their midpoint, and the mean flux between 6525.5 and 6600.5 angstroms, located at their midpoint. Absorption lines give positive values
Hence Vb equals -0.8 angstroms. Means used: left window 19.4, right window 19.9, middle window 20.2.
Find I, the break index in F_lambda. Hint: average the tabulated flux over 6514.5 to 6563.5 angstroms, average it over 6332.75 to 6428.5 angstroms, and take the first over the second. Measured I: 1.00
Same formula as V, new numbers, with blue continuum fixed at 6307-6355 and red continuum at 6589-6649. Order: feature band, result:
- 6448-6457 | -0.2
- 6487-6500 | 0.6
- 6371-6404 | -0.2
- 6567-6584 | -0.8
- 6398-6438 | -0.5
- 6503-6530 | 0.3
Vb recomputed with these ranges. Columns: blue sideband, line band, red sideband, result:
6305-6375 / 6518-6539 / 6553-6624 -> 0.37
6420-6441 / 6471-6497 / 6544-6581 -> 0.53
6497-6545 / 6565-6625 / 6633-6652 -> -2.55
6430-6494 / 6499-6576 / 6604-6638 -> 0.92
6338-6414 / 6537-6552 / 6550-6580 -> -0.21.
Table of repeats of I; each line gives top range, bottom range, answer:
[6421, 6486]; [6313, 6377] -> 1.03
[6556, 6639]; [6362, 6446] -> 1.01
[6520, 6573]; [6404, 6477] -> 0.98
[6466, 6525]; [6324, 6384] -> 0.99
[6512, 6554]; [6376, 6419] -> 0.98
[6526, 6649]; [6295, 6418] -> 1.00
